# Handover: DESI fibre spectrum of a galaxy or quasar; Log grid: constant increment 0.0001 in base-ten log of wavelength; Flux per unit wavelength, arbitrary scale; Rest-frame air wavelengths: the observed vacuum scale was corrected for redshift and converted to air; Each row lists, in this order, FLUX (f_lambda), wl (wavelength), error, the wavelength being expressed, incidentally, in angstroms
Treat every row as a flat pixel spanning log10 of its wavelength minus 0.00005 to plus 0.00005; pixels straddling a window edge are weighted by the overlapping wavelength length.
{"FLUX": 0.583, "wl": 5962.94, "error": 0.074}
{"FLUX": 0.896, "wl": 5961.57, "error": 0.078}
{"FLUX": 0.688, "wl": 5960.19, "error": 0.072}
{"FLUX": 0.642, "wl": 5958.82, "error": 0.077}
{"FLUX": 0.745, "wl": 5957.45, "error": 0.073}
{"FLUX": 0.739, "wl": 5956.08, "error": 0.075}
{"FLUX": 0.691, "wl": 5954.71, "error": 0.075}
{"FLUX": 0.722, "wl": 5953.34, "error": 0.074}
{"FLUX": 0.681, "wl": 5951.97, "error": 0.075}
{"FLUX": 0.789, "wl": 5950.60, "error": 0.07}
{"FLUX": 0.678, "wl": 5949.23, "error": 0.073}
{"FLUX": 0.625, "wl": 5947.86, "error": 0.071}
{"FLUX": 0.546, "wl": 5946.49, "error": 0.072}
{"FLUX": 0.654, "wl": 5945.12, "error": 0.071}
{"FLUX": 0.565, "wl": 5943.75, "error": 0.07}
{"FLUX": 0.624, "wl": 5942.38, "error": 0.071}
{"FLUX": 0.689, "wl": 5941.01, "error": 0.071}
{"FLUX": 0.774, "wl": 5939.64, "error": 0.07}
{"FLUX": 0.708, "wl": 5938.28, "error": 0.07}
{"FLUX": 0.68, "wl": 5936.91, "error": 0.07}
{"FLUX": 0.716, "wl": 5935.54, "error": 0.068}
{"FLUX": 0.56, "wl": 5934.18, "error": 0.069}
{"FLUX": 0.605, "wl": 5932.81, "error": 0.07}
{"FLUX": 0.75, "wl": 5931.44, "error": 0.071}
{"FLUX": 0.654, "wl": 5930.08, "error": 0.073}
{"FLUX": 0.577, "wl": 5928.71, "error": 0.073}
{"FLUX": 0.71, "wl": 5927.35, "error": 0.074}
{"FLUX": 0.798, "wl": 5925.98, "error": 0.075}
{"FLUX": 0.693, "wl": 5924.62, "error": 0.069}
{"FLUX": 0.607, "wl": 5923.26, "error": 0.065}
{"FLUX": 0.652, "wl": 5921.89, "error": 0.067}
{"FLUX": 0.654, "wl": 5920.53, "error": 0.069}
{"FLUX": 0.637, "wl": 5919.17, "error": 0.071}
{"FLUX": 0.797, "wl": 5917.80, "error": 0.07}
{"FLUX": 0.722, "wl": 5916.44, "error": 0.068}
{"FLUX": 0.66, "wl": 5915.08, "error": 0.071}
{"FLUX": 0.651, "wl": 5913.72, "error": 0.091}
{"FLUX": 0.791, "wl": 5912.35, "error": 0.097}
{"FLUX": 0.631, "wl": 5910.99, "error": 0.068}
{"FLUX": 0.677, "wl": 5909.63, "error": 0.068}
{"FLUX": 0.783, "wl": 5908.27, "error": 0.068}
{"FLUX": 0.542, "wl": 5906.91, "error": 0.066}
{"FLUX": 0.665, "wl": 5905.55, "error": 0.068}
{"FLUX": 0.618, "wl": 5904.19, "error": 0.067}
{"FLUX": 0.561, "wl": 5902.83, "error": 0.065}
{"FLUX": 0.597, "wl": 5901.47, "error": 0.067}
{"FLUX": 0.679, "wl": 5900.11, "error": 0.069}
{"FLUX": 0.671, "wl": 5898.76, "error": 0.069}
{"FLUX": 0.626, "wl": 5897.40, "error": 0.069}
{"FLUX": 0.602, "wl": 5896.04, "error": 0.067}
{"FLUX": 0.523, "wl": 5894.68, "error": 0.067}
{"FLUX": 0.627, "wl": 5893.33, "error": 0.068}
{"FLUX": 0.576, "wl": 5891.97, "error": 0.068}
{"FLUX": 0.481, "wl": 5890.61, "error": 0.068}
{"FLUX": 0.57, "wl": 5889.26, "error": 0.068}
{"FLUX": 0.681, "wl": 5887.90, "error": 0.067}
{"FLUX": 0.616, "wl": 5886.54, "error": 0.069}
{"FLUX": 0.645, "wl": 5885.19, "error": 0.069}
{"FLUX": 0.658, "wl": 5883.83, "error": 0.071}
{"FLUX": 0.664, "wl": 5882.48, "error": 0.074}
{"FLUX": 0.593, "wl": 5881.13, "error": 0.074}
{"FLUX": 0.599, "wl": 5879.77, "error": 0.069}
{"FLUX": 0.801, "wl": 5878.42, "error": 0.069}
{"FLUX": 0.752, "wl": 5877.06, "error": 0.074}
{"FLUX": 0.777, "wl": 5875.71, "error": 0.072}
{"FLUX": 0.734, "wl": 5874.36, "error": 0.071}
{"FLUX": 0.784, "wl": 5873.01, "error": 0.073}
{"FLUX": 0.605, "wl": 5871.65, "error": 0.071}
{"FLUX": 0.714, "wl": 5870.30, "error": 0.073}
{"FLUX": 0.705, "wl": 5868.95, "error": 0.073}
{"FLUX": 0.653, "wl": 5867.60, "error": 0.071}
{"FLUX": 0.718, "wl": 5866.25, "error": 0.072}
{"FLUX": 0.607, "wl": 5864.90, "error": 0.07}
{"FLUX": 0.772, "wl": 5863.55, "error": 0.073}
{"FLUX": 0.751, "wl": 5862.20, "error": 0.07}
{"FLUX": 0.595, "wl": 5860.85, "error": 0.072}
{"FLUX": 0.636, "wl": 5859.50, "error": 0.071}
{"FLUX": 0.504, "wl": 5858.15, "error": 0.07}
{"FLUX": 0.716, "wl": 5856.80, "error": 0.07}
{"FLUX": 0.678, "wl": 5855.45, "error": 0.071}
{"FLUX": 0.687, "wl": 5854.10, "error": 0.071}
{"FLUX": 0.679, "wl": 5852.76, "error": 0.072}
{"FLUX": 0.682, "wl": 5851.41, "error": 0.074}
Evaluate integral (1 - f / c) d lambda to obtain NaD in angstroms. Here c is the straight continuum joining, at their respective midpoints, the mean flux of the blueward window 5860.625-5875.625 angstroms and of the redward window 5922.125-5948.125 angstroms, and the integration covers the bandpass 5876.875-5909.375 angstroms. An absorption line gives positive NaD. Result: 2.7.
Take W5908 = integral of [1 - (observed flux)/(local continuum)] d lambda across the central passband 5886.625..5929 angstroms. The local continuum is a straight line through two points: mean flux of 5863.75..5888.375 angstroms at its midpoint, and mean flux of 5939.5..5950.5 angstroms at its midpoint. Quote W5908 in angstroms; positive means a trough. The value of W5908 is 1.21 angstroms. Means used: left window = 0.685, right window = 0.645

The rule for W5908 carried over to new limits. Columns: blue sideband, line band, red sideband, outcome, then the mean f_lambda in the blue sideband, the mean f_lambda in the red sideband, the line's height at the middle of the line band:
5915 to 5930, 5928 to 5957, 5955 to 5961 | 1.1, 0.682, 0.706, 0.696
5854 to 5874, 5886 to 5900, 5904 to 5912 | 1.4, 0.675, 0.661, 0.666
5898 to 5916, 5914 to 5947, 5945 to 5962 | 0.4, 0.657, 0.698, 0.678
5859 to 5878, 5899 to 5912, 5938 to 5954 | 0.8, 0.702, 0.67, 0.687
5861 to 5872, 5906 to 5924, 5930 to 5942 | 0.2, 0.689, 0.682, 0.684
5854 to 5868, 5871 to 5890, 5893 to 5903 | -1.2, 0.664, 0.613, 0.637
